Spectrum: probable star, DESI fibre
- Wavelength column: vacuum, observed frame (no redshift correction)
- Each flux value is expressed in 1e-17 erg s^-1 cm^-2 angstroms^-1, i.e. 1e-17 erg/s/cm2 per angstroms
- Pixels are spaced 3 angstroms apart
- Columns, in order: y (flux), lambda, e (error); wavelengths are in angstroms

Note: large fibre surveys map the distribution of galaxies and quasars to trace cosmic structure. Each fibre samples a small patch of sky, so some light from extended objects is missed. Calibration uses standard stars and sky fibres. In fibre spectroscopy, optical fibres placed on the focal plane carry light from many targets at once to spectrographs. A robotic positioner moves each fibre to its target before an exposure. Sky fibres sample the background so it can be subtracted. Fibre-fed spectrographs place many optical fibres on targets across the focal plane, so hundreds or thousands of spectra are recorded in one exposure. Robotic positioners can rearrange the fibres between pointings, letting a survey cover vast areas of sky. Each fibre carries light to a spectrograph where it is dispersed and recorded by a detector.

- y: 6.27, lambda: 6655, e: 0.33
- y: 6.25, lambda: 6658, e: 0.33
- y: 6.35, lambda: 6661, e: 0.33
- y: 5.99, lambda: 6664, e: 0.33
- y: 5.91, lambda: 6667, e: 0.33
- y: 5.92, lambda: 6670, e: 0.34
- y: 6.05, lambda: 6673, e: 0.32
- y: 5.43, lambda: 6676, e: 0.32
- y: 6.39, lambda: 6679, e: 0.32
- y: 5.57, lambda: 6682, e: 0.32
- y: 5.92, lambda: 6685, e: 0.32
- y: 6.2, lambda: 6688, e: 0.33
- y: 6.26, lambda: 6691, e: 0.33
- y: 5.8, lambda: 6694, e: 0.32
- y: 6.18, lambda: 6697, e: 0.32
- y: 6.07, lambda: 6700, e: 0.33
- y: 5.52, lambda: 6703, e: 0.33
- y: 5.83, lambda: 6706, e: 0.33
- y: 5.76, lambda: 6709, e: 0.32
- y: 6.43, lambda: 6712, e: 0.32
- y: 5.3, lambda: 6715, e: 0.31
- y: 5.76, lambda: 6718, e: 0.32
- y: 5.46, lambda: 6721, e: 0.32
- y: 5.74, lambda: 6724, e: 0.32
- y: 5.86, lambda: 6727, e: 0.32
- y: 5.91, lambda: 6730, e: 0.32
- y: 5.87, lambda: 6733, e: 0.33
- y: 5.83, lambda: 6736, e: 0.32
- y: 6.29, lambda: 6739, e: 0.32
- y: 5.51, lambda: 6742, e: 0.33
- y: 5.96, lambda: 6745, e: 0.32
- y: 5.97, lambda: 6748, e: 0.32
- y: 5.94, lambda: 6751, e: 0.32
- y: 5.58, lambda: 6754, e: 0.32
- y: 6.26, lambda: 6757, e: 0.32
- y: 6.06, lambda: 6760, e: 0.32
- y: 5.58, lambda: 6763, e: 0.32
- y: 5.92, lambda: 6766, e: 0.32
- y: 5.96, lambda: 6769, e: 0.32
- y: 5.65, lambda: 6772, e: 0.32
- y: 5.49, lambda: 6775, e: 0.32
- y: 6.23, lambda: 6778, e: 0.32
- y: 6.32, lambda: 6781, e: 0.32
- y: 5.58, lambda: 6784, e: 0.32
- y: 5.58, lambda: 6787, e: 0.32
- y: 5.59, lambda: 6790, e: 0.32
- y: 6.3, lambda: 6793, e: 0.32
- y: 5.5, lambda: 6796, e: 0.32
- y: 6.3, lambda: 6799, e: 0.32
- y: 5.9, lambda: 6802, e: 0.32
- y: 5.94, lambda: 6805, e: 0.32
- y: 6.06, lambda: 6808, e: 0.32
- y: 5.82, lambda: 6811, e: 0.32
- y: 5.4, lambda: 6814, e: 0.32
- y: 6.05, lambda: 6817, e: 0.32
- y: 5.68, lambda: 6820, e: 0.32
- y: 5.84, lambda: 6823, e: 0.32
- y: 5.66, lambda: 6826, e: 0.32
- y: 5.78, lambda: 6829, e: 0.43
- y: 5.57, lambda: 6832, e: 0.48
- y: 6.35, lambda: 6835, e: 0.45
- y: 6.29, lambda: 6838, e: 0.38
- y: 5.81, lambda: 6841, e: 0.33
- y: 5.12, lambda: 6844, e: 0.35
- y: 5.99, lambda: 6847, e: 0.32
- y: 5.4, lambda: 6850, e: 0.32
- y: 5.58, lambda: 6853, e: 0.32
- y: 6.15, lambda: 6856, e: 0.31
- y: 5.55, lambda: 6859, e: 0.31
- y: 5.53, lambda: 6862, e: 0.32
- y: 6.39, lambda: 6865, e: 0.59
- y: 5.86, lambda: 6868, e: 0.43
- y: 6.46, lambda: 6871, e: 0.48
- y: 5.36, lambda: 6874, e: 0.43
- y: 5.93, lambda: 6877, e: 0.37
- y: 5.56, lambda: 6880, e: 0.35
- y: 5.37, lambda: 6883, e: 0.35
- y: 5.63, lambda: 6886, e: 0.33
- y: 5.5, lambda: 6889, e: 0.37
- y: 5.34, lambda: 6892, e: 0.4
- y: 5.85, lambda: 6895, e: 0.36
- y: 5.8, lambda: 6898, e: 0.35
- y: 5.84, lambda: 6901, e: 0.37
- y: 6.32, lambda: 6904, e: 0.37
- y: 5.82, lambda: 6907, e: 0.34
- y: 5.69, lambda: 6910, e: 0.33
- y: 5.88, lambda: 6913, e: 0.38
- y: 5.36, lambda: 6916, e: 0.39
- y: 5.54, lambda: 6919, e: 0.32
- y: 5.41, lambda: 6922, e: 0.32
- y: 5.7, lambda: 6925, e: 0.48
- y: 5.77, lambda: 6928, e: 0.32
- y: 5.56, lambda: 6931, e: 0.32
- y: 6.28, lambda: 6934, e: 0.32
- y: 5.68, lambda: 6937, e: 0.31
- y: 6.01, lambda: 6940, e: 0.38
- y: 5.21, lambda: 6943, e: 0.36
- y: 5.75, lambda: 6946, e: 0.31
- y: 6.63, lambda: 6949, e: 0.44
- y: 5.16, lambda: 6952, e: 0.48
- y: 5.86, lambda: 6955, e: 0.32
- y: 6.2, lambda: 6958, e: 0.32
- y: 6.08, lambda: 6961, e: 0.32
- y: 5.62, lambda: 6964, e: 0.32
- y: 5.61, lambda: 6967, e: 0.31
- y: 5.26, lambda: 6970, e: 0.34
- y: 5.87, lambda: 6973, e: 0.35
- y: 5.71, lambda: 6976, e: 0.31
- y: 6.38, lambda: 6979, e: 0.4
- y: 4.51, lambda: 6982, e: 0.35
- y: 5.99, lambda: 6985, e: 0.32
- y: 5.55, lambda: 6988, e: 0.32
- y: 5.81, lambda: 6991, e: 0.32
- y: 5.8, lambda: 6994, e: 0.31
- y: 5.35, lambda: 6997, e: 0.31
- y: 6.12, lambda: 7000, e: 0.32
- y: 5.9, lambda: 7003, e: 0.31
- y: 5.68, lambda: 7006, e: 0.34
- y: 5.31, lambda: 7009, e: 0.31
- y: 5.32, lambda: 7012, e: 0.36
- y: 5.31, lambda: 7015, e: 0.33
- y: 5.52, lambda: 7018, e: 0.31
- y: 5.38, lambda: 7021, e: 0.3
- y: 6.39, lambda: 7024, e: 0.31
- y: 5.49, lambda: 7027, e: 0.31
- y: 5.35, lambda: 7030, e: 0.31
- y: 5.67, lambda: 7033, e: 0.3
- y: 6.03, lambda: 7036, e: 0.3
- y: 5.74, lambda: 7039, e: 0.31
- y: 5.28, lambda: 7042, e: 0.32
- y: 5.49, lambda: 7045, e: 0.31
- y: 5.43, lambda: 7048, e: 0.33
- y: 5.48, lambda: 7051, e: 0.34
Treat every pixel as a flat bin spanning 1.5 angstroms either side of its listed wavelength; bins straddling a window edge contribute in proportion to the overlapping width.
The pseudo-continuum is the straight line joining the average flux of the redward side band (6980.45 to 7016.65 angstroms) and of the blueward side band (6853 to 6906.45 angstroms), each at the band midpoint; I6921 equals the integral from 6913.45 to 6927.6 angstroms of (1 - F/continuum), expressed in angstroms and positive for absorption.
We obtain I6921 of 0.4 angstroms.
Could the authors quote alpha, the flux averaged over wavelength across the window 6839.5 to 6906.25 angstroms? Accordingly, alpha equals 5.74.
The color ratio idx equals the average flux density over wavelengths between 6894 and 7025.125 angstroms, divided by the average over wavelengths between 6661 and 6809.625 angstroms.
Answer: 0.97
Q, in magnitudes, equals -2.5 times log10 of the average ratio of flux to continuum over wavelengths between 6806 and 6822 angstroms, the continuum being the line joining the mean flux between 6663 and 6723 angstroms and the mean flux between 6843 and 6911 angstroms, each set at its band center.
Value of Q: 0.00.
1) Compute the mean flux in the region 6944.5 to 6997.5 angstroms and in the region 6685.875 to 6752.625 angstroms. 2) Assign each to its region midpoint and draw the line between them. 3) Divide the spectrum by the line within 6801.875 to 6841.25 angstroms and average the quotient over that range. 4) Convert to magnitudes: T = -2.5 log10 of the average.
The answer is -0.01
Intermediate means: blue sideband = 5.88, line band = 5.87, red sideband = 5.74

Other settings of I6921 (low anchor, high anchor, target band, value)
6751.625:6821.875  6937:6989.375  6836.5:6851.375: 0.2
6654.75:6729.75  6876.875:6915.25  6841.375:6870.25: 0.0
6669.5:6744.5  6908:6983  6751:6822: -0.5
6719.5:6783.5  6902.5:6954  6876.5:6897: 0.7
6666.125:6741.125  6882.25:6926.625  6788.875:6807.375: -0.5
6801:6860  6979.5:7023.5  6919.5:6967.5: -1.1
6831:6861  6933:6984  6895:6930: 0.1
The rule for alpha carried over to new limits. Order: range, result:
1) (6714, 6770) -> 5.83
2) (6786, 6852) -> 5.82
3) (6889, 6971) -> 5.75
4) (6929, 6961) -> 5.84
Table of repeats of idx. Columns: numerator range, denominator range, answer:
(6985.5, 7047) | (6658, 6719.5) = 0.95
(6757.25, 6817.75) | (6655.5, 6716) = 0.98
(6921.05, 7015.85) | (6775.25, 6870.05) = 0.98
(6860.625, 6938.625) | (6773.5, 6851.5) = 0.99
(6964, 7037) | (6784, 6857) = 0.97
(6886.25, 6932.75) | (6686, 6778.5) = 0.97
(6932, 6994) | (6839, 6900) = 1.01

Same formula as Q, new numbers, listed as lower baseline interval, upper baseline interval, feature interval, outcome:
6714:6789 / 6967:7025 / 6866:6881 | -0.025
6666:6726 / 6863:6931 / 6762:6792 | 0.003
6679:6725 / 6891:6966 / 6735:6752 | -0.012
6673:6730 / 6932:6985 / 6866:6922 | 0.011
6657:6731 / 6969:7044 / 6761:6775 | 0.017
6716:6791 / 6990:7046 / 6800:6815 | -0.012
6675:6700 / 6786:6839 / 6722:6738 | 0.019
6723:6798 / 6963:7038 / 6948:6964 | -0.047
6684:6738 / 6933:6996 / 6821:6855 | 0.009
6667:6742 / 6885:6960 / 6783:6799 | 0.012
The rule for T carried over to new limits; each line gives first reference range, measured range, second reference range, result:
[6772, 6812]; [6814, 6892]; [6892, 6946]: 0.01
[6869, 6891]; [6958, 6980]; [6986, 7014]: -0.03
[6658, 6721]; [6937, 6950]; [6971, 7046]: -0.03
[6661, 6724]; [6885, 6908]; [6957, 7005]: 0.00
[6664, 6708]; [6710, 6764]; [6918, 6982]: 0.01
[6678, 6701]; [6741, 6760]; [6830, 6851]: 0.01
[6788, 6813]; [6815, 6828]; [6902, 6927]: 0.02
